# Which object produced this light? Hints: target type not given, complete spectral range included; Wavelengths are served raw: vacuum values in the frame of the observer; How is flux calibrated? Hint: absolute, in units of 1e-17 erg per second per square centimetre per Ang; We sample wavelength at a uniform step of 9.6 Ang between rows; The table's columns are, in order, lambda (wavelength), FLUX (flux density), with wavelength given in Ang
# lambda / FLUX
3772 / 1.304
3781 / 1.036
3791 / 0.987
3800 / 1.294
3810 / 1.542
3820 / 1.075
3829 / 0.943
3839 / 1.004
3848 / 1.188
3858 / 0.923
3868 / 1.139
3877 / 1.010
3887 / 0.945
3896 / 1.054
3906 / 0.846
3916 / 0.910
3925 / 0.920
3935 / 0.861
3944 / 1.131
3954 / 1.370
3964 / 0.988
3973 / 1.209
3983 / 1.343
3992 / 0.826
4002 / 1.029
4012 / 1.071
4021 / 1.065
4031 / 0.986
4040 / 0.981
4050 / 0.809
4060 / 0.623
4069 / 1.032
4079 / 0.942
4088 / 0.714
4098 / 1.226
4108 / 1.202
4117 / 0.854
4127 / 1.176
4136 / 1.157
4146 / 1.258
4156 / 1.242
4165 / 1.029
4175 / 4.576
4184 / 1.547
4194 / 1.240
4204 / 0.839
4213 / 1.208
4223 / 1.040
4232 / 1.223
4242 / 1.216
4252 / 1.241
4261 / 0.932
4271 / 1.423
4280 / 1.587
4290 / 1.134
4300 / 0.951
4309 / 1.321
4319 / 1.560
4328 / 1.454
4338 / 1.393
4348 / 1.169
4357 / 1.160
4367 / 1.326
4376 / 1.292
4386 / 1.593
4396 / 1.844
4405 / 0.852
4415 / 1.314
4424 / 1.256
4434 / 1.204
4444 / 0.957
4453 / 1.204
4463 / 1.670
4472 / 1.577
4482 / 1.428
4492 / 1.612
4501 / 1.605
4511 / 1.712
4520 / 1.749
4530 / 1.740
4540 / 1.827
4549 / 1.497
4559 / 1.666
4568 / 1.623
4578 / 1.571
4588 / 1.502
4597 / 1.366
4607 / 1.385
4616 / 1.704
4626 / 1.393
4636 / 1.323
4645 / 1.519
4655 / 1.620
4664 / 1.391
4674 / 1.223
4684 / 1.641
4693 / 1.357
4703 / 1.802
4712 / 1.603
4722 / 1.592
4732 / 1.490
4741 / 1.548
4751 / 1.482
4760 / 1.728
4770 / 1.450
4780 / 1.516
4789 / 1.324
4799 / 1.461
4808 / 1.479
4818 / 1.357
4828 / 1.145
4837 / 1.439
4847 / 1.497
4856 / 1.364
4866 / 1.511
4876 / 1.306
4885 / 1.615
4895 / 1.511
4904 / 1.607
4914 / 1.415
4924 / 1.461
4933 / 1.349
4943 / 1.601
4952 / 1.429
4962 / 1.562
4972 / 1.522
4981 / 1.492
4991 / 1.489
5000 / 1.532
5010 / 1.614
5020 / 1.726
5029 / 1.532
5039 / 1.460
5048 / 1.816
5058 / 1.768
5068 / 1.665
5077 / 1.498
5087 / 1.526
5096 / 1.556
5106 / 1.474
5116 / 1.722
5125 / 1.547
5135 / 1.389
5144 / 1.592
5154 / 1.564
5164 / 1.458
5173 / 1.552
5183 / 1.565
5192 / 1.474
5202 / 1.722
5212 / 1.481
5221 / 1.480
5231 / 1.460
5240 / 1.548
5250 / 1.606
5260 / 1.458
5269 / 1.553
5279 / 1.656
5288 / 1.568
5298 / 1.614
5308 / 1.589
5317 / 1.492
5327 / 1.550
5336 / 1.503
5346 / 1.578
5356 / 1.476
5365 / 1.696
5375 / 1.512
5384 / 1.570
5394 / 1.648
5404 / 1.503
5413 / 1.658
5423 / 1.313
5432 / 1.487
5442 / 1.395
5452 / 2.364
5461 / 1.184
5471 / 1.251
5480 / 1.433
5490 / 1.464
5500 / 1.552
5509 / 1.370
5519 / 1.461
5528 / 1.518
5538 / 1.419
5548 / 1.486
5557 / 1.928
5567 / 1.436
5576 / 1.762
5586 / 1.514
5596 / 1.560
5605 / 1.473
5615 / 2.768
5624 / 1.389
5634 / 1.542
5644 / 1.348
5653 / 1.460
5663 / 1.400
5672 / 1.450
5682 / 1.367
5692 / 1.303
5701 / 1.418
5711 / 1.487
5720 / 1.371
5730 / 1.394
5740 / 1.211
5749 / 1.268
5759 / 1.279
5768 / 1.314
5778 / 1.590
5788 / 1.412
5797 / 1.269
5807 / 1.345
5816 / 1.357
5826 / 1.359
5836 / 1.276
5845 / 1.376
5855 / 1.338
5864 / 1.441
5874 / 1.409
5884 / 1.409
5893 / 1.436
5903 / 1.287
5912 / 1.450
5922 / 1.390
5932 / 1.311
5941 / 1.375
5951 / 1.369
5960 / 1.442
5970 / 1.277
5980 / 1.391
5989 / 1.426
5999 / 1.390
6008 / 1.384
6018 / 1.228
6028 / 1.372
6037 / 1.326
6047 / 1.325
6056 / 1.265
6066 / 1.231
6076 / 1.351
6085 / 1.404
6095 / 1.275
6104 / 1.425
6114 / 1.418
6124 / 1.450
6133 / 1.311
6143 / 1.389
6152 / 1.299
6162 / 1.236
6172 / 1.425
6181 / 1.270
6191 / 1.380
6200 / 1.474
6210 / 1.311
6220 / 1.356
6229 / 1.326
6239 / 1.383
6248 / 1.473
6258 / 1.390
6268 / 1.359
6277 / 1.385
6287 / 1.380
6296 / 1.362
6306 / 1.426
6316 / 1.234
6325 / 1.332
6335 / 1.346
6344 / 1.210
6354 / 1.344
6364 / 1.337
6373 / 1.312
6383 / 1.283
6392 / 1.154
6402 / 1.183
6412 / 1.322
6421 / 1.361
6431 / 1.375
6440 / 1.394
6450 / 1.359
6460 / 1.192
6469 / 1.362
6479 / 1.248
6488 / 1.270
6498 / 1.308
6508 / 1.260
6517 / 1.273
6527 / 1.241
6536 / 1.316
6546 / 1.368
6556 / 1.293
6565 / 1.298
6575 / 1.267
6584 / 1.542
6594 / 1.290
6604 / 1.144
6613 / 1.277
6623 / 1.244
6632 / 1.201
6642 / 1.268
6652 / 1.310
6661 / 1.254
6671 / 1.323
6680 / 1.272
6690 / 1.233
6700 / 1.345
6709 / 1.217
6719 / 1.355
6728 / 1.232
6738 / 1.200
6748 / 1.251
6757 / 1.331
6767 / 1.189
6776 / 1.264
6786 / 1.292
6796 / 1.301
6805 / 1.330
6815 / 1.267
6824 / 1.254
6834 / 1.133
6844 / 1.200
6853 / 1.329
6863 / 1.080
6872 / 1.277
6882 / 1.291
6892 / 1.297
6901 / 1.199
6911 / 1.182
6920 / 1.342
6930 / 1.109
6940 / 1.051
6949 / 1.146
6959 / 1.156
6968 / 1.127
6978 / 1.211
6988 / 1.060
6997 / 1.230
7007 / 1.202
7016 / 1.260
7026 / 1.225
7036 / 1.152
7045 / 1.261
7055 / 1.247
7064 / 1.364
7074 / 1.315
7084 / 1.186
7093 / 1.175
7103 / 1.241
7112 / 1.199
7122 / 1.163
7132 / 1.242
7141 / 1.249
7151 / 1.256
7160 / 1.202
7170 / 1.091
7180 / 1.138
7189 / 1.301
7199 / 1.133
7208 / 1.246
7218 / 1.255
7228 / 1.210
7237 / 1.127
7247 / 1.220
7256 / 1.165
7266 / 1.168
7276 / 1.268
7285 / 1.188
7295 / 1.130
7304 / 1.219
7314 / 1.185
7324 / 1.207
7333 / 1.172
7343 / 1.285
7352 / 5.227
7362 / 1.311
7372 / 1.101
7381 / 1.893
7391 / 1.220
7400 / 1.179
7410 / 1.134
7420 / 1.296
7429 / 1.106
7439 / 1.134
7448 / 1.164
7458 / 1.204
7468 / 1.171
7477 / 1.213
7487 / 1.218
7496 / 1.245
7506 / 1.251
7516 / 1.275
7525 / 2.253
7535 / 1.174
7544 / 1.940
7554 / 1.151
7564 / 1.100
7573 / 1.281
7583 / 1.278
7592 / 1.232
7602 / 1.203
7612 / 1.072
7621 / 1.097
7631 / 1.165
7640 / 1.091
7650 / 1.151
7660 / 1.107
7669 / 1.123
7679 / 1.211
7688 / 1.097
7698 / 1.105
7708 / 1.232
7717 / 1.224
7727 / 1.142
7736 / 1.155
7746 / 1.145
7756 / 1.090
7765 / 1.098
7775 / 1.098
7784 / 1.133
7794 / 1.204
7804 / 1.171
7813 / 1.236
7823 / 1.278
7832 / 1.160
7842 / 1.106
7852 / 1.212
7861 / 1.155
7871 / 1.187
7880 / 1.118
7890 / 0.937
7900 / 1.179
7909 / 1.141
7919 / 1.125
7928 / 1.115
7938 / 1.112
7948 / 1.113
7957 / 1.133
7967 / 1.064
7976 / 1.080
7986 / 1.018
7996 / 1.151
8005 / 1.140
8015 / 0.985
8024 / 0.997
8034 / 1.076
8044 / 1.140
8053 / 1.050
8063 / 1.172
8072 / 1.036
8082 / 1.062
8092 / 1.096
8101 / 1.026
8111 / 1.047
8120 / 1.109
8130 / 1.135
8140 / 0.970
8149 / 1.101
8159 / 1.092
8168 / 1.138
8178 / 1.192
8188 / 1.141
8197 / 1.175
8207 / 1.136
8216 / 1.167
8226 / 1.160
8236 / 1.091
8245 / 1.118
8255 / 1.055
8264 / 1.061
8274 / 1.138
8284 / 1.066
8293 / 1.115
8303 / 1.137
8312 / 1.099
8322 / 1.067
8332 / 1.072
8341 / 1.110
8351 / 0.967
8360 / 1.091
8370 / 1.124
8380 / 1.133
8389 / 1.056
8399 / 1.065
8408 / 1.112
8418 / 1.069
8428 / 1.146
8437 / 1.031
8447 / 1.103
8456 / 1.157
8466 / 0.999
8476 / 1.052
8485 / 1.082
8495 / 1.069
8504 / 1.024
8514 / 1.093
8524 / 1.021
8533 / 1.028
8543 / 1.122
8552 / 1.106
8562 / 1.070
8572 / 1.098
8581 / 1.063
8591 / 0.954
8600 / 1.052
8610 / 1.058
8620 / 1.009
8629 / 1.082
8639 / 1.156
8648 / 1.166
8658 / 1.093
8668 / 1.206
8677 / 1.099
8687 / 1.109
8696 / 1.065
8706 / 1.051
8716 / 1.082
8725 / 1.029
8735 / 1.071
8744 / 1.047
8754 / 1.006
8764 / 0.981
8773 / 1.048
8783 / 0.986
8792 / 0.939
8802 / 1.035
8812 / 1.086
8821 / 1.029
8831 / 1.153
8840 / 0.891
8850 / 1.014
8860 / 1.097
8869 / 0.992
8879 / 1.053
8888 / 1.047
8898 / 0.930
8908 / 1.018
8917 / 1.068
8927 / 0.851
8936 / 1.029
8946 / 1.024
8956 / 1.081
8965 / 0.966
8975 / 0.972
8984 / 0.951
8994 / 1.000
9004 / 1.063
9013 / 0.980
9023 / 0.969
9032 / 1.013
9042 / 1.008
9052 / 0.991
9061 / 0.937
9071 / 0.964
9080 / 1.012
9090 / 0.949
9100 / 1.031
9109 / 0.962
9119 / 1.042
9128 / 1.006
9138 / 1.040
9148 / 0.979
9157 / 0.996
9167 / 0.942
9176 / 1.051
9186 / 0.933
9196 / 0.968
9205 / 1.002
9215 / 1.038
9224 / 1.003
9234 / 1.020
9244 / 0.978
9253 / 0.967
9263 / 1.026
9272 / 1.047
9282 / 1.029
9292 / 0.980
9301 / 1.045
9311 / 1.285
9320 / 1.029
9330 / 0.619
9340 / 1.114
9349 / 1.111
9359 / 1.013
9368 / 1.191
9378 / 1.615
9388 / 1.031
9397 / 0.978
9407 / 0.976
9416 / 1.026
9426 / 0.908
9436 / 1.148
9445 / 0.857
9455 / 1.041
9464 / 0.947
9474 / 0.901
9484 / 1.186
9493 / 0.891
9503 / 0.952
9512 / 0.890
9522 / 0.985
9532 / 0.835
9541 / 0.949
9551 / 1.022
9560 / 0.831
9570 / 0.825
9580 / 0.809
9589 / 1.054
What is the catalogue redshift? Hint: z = 0.120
